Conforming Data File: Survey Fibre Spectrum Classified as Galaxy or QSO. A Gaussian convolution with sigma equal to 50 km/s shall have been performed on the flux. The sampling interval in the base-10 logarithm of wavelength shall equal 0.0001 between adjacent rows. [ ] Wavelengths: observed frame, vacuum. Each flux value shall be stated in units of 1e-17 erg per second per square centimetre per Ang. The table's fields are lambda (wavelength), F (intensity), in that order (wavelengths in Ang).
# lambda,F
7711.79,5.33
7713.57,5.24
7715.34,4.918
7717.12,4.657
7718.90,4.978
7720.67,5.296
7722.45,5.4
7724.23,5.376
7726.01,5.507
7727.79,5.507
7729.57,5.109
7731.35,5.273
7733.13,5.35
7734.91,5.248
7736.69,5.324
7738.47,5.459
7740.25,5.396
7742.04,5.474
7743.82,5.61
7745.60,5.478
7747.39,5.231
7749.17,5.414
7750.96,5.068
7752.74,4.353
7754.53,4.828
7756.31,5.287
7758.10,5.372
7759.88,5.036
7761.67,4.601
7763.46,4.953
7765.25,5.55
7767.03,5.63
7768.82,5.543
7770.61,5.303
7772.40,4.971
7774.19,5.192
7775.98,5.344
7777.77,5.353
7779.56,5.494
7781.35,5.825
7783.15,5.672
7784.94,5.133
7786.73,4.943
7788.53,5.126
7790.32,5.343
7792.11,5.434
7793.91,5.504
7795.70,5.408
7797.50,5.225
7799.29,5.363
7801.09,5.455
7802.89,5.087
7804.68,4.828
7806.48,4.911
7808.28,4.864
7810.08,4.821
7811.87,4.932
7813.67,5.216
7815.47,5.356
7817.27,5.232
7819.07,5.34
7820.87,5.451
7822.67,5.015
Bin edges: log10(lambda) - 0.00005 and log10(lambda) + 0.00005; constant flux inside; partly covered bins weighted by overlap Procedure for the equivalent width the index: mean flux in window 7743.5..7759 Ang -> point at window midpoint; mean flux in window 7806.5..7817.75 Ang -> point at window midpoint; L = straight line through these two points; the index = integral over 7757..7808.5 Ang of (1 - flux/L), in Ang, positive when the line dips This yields -1.56 Ang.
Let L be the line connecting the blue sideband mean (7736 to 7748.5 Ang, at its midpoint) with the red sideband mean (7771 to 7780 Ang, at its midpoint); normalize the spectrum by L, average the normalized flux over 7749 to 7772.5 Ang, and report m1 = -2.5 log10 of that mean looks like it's 0.04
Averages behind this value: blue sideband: 5.43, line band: 5.13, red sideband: 5.26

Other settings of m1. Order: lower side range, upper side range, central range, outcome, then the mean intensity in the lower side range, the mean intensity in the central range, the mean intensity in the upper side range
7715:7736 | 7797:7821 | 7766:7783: -0.050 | 5.23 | 5.42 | 5.14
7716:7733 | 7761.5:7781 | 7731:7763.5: 0.014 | 5.23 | 5.2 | 5.31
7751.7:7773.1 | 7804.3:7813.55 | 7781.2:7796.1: -0.074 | 5.12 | 5.35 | 4.9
